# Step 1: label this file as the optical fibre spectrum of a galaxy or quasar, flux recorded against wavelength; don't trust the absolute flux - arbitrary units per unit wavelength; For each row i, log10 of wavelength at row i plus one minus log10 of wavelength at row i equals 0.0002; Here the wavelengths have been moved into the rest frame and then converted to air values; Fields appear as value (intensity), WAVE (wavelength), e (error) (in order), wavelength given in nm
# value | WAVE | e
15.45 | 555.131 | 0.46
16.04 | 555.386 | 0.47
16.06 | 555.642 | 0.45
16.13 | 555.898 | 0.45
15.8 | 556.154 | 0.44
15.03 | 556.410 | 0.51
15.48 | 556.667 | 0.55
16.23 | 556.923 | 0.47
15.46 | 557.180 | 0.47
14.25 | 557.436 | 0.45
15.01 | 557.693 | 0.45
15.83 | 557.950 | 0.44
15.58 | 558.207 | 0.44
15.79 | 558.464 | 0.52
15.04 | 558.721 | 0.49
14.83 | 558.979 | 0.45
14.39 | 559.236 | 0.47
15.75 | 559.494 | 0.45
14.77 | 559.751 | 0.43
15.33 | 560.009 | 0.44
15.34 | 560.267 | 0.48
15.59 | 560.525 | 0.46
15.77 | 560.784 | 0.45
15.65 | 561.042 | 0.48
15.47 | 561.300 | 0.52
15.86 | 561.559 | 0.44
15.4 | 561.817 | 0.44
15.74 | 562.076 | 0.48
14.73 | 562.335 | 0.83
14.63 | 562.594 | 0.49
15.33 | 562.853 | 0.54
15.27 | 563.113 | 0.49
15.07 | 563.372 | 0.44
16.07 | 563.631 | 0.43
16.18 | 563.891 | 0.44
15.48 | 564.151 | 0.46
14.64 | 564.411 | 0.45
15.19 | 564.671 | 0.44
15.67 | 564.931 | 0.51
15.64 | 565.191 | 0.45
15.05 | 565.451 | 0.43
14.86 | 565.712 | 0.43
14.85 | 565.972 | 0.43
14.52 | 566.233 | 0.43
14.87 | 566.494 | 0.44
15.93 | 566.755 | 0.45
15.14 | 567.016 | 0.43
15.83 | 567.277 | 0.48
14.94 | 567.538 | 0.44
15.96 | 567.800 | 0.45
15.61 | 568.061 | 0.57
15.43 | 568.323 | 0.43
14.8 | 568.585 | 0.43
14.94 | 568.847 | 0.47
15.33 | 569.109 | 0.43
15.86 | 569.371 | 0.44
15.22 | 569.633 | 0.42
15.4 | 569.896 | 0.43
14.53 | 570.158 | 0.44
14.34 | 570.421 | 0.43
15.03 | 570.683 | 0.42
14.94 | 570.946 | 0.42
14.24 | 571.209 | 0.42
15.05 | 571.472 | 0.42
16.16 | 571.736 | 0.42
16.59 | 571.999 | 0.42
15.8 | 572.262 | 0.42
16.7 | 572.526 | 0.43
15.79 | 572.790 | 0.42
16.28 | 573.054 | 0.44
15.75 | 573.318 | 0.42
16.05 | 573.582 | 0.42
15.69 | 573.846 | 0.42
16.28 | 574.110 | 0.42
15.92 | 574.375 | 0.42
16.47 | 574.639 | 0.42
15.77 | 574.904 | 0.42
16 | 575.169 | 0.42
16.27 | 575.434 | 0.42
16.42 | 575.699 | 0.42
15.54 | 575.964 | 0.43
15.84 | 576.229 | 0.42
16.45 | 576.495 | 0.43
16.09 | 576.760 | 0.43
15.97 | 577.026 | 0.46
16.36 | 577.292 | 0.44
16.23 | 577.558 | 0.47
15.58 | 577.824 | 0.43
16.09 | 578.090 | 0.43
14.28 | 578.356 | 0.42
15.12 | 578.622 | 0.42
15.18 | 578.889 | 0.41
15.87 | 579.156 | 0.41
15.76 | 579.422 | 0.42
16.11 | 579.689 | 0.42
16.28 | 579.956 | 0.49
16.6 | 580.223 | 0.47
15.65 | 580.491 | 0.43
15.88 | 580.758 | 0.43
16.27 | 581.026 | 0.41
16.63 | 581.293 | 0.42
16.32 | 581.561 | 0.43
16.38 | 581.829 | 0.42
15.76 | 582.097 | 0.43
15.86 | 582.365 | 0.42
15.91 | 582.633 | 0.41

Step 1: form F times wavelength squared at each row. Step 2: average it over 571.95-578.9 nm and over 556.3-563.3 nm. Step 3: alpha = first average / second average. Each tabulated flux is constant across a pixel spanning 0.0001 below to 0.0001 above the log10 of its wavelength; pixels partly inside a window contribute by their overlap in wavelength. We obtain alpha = 1.1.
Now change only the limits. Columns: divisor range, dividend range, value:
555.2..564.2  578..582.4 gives 1.11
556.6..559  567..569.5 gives 1.04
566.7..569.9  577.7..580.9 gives 1.06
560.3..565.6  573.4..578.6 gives 1.08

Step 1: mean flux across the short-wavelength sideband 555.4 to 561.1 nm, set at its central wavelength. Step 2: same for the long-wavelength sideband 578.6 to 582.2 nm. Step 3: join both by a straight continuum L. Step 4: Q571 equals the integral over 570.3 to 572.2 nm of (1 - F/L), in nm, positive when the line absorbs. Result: 0.066 nm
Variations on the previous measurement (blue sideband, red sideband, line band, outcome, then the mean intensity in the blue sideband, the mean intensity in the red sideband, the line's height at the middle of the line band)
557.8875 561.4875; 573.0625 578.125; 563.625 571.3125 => 0.241 nm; 15.4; 16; 15.7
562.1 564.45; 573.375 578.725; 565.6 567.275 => 0.040 nm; 15.3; 15.9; 15.5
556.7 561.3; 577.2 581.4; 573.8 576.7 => -0.058 nm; 15.3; 15.9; 15.8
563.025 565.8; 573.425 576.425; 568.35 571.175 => 0.123 nm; 15.4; 16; 15.7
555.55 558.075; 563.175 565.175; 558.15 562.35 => 0.035 nm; 15.5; 15.5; 15.5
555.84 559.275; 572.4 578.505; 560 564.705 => 0.034 nm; 15.4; 16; 15.5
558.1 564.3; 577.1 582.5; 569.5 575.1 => 0.026 nm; 15.4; 15.9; 15.7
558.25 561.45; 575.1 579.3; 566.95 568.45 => 0.005 nm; 15.3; 15.8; 15.6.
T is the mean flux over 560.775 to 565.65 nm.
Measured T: 15.4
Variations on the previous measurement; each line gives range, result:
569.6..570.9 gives 14.9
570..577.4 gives 15.8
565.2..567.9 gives 15.2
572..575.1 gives 16.1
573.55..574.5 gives 16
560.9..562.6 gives 15.4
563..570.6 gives 15.3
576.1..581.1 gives 15.9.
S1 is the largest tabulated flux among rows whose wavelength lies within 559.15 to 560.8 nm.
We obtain 15.77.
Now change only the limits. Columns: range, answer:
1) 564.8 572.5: 16.59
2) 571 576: 16.7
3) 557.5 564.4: 16.18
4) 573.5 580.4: 16.6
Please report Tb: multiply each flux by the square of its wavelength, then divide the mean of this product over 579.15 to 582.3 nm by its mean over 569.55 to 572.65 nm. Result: 1.09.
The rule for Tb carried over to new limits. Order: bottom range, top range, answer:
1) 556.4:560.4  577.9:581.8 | 1.12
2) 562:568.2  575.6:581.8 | 1.09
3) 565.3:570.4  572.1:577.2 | 1.08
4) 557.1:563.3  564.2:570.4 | 1.02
